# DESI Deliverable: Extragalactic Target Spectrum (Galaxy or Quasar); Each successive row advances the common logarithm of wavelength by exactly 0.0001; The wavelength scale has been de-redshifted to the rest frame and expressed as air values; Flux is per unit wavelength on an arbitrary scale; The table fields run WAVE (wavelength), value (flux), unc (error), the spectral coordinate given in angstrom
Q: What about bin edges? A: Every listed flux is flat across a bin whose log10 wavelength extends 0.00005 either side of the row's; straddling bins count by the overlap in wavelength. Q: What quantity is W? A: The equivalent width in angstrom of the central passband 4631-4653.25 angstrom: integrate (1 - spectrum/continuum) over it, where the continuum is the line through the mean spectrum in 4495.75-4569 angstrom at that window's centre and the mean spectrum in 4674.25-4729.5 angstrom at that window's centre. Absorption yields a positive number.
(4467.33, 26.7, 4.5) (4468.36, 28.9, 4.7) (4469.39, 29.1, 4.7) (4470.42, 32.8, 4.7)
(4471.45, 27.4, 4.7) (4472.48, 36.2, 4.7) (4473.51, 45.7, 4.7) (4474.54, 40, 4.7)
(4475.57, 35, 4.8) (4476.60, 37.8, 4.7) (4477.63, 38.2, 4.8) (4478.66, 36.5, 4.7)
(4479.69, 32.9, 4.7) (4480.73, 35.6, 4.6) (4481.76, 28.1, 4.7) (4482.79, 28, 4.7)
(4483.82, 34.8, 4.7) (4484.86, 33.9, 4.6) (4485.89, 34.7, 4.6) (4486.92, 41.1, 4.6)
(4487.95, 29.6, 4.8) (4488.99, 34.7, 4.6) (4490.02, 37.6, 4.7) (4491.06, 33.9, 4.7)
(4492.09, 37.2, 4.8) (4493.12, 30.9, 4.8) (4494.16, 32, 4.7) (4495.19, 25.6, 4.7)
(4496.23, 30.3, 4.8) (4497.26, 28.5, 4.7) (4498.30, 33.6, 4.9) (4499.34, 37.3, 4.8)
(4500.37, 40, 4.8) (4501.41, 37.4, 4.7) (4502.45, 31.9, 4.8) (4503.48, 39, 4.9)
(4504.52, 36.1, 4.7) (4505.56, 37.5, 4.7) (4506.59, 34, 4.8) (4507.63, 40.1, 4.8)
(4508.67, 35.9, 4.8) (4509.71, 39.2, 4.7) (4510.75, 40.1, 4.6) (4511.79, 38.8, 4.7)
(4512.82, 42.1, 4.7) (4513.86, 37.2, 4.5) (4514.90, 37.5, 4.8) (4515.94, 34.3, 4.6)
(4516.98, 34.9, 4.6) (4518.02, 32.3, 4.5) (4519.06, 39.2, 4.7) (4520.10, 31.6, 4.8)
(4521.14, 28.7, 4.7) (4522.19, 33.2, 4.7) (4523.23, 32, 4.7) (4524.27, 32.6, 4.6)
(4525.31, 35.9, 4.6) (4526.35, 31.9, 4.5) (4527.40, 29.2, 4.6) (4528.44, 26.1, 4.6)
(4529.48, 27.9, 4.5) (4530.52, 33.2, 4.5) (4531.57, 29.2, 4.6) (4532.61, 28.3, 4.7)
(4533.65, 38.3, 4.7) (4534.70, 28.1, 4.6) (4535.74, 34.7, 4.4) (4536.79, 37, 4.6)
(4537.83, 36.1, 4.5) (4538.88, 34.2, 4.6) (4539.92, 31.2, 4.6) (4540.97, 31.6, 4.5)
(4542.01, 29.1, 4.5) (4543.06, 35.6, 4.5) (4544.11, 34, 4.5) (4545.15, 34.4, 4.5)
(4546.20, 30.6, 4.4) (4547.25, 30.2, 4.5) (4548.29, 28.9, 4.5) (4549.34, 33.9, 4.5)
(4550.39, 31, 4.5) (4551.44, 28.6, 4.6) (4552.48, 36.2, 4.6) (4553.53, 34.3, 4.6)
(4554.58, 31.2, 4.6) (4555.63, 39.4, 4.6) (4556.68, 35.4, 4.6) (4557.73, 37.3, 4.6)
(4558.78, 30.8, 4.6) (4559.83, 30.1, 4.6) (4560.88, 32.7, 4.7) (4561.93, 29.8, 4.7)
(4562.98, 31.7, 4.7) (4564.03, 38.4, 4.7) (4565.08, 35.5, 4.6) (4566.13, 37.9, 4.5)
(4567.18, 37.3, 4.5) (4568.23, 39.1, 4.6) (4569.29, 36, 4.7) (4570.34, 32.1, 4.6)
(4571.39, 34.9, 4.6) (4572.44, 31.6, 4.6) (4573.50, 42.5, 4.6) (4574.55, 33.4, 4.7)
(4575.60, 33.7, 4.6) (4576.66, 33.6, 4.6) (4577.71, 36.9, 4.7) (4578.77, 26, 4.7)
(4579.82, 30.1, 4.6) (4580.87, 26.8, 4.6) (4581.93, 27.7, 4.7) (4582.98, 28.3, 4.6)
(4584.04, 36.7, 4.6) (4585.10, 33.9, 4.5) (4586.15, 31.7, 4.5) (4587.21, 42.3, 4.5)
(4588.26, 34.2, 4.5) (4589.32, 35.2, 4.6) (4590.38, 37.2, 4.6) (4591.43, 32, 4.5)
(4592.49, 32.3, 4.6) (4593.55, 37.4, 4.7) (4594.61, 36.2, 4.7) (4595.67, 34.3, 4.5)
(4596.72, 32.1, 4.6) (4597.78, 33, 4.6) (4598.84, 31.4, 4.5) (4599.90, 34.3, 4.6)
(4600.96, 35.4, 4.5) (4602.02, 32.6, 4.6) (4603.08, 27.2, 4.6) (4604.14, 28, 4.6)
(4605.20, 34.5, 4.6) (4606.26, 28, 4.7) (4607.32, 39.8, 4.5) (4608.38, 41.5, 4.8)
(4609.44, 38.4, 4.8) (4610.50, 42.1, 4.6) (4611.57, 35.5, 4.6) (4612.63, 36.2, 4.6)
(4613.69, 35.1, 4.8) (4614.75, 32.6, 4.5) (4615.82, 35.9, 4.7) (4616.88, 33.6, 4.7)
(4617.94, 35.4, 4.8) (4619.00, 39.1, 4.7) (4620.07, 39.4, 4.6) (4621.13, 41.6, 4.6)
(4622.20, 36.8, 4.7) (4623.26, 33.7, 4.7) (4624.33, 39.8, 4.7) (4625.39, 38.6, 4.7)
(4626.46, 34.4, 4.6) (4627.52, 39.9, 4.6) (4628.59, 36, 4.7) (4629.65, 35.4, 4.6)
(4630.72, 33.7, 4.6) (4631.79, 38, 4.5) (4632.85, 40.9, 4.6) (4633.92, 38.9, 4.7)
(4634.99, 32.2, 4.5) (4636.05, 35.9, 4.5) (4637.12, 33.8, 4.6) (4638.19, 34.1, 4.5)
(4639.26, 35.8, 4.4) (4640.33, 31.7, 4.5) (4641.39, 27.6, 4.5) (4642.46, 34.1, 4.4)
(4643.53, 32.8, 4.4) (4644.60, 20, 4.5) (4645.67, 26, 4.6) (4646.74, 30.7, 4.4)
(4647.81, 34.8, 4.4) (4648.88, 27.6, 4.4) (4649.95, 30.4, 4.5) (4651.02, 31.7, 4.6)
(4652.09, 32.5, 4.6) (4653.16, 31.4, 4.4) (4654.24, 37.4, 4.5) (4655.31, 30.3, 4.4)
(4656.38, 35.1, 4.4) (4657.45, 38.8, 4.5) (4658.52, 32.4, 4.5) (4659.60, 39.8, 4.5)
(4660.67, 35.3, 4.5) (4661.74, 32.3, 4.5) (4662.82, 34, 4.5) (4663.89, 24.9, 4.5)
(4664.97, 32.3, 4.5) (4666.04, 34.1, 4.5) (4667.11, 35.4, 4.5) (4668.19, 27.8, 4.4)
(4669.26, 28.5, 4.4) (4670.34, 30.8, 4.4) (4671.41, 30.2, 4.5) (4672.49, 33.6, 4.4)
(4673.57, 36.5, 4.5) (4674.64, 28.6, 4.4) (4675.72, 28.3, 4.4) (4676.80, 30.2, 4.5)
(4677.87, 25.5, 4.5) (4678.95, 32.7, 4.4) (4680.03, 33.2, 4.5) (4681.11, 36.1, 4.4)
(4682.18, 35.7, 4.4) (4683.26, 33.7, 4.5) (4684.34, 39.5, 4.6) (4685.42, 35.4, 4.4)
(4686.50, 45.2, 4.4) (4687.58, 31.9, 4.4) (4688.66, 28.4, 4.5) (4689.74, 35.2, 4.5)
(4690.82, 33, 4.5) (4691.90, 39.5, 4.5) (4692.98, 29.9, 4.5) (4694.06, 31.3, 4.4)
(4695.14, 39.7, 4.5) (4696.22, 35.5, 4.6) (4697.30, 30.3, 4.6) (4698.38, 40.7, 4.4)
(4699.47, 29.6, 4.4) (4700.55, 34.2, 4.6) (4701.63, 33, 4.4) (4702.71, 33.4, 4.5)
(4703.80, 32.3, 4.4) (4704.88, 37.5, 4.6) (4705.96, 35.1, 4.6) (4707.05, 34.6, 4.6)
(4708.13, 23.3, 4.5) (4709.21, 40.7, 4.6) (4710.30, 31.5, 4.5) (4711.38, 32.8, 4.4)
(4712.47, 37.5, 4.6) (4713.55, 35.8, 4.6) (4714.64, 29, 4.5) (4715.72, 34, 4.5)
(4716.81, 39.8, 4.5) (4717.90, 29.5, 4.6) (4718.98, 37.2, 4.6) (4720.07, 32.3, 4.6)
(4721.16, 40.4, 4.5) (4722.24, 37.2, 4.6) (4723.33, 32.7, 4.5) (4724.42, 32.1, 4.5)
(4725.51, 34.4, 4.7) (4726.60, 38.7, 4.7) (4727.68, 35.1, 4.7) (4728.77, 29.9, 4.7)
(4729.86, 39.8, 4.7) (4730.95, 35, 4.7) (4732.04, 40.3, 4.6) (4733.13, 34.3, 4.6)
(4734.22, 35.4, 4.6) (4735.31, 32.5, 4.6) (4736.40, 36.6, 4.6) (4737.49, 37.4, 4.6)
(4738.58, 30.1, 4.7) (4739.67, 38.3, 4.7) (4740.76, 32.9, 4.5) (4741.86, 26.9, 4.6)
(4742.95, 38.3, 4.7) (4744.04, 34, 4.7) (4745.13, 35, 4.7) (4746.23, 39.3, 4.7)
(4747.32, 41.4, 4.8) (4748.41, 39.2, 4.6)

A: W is 1.0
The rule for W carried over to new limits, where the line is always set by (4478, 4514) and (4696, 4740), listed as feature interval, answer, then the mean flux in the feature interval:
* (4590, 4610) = 0.5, 34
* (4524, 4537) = 1.3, 31.6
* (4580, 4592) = 0.6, 33.2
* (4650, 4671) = 1.2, 32.8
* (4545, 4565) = 1.1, 32.9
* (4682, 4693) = -0.2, 35.4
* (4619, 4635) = -1.3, 37.5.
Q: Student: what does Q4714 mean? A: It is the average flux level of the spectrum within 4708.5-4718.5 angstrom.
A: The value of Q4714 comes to 34.3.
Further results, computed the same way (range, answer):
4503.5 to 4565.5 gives 33.8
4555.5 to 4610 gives 34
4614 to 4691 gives 33.7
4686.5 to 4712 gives 33.9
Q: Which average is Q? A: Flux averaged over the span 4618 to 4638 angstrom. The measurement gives 37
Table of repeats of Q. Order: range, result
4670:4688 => 33.4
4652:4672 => 32.8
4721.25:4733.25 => 35.6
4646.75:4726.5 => 33.5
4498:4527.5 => 35.7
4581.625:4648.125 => 34.6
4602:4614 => 35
